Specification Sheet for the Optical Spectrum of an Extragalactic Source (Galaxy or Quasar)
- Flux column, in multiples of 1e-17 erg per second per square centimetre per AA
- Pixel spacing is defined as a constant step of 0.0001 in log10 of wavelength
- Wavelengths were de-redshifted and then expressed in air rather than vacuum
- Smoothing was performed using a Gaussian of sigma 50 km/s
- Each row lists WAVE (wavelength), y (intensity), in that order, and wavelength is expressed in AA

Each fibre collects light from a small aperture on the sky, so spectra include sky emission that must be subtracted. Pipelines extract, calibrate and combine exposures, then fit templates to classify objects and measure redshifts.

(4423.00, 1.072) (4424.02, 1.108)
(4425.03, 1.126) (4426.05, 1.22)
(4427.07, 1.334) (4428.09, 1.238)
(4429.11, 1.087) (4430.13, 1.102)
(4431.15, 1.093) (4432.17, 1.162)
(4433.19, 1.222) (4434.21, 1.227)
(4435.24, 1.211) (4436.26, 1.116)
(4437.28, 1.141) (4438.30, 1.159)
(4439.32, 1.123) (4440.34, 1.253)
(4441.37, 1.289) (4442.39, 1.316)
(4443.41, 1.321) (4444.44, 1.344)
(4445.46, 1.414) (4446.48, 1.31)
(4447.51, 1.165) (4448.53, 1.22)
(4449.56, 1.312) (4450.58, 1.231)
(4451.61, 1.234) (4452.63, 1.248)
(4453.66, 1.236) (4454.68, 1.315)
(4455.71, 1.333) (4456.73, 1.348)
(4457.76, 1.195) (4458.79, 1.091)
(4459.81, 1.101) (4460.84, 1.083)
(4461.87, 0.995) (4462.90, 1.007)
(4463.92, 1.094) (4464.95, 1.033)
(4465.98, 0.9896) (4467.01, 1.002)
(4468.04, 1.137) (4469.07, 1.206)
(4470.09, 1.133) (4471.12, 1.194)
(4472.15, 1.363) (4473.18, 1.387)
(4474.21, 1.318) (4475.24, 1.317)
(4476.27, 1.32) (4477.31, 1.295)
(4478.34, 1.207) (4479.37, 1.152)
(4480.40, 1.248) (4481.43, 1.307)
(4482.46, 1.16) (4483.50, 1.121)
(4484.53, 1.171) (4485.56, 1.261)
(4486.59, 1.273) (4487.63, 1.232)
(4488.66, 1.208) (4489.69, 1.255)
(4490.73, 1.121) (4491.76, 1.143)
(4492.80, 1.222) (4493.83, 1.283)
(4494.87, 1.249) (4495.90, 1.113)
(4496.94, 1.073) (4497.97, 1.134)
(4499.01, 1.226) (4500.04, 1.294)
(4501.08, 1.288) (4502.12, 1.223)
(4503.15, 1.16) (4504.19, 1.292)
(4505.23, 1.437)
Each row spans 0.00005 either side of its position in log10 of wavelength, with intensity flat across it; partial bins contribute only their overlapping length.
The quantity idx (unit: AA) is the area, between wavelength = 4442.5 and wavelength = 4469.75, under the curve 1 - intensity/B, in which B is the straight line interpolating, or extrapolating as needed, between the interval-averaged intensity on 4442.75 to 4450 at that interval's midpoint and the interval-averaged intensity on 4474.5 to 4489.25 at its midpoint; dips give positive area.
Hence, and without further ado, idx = 1.89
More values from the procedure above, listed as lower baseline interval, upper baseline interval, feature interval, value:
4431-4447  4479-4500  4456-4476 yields 0.9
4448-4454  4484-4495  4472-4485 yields -0.3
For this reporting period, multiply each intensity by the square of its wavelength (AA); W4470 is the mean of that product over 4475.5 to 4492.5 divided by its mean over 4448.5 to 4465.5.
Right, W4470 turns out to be 1.0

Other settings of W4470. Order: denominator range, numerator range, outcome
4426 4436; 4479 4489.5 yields 1.05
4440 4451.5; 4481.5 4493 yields 0.95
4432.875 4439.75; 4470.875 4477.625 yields 1.14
